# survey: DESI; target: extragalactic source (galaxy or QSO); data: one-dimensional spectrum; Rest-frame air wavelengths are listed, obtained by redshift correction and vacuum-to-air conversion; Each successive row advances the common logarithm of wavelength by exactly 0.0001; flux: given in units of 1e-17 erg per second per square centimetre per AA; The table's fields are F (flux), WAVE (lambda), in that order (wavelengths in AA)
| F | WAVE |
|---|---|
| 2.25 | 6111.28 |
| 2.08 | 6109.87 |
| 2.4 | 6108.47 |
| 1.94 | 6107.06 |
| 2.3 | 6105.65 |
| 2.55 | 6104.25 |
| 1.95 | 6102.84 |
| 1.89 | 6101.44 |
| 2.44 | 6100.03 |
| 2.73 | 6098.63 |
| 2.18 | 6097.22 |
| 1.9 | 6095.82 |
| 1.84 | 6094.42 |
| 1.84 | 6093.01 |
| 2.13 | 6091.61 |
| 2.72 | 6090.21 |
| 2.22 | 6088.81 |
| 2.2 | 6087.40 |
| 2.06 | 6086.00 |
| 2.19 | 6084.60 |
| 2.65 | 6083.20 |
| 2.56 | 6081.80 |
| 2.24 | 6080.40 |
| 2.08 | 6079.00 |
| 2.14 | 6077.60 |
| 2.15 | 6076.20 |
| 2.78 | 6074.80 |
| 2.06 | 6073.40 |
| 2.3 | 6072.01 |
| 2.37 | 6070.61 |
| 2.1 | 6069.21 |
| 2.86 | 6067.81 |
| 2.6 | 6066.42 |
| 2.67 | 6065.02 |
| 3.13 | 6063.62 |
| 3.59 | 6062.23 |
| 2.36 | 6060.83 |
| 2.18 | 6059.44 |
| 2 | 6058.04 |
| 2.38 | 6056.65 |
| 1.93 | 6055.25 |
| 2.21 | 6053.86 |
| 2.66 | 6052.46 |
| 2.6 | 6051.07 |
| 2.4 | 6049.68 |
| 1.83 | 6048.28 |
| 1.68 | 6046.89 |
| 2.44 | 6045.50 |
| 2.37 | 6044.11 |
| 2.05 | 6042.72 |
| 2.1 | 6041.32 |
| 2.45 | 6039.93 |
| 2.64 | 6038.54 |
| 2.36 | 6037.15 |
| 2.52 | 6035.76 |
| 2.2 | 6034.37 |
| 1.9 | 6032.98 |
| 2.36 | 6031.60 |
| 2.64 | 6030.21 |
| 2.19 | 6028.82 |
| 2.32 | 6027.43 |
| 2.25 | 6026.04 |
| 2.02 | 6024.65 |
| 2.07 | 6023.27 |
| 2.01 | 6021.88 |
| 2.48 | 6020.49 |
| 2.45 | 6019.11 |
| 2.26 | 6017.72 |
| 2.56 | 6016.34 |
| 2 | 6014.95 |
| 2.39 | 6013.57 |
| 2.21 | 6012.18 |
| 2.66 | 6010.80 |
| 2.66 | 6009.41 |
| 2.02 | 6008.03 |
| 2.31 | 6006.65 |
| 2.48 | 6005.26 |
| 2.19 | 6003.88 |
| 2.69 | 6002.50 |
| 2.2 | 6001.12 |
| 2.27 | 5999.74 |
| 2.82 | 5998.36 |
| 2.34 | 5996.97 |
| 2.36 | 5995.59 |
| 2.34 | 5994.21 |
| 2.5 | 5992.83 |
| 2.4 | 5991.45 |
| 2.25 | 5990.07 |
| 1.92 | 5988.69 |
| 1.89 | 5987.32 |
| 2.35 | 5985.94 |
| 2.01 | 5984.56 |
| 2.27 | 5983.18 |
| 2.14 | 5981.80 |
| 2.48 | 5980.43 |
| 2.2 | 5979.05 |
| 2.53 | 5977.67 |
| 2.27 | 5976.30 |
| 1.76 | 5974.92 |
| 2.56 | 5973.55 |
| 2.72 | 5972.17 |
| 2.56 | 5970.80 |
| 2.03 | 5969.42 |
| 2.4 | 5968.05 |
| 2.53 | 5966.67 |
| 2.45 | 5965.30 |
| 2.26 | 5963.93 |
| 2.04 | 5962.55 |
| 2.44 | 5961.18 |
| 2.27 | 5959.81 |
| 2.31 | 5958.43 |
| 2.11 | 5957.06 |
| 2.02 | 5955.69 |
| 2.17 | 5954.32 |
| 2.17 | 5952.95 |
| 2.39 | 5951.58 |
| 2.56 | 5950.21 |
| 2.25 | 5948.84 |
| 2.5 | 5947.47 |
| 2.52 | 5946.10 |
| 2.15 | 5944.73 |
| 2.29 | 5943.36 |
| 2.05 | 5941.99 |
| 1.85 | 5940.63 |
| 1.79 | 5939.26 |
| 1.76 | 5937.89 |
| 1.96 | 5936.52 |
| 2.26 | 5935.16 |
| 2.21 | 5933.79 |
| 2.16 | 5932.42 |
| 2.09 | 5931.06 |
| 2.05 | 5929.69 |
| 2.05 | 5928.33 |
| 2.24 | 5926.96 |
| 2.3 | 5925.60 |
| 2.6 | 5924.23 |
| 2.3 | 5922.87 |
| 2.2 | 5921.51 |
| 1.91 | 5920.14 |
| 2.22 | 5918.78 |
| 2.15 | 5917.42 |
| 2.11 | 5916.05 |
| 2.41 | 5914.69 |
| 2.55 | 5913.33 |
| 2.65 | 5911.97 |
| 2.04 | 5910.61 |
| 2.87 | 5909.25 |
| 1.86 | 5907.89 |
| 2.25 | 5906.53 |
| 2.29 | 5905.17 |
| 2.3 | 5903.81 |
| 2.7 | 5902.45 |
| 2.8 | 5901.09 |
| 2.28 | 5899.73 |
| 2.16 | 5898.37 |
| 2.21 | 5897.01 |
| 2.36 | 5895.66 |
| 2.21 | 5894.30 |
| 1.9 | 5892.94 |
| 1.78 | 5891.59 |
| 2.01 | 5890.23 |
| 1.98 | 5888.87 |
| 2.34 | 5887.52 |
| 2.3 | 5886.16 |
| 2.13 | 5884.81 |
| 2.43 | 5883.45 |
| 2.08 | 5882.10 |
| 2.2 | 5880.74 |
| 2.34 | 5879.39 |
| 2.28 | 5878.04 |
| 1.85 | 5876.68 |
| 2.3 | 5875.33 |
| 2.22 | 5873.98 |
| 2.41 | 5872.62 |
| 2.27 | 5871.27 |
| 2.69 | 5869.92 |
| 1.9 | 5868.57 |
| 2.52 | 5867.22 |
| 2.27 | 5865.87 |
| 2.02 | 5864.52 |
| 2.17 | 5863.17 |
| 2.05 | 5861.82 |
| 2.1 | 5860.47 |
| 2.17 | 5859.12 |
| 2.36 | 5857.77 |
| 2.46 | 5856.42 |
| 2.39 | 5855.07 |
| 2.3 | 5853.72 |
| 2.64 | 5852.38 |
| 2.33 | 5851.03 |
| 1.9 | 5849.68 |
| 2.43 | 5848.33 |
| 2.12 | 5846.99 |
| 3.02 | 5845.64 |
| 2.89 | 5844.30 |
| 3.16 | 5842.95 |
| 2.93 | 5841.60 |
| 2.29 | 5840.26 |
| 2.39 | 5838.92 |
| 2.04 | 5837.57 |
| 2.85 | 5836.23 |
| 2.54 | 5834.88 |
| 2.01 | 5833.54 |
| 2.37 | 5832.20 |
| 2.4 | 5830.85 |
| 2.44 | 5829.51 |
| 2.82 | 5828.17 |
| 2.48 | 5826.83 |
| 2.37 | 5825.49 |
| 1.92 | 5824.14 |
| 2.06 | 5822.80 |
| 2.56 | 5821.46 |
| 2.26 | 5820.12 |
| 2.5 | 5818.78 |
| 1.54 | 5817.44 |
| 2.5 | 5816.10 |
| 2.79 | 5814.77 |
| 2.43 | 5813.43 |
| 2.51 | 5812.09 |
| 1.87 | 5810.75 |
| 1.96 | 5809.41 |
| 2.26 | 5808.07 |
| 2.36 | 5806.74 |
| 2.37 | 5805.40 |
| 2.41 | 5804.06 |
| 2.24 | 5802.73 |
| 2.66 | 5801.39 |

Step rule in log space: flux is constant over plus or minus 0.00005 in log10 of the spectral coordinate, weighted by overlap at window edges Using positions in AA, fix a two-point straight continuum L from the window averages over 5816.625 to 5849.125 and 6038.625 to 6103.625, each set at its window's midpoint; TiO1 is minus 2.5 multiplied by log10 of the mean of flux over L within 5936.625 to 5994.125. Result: 0.06 mag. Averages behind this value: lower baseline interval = 2.43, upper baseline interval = 2.31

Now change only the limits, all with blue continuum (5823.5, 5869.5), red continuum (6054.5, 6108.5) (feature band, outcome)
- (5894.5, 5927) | 0.02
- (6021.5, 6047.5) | 0.04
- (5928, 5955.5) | 0.10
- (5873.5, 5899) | 0.10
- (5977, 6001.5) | 0.03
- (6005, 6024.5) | 0.01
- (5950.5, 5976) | 0.03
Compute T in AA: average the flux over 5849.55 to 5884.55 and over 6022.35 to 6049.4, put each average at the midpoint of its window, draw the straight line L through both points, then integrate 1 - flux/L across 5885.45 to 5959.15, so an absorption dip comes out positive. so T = 1.0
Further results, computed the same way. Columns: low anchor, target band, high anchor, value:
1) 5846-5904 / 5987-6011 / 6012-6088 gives -0.4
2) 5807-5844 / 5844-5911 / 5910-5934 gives 0.9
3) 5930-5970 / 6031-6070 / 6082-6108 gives -2.9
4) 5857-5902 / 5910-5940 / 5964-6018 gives 1.1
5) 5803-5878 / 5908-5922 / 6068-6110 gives 0.1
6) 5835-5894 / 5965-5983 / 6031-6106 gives -0.3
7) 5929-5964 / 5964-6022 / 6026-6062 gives -2.7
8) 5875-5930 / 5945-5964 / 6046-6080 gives 0.0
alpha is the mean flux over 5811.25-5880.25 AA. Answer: 2.36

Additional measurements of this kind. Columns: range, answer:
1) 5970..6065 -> 2.33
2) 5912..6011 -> 2.27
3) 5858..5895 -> 2.18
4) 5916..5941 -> 2.12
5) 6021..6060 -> 2.24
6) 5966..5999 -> 2.32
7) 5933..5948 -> 2.12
